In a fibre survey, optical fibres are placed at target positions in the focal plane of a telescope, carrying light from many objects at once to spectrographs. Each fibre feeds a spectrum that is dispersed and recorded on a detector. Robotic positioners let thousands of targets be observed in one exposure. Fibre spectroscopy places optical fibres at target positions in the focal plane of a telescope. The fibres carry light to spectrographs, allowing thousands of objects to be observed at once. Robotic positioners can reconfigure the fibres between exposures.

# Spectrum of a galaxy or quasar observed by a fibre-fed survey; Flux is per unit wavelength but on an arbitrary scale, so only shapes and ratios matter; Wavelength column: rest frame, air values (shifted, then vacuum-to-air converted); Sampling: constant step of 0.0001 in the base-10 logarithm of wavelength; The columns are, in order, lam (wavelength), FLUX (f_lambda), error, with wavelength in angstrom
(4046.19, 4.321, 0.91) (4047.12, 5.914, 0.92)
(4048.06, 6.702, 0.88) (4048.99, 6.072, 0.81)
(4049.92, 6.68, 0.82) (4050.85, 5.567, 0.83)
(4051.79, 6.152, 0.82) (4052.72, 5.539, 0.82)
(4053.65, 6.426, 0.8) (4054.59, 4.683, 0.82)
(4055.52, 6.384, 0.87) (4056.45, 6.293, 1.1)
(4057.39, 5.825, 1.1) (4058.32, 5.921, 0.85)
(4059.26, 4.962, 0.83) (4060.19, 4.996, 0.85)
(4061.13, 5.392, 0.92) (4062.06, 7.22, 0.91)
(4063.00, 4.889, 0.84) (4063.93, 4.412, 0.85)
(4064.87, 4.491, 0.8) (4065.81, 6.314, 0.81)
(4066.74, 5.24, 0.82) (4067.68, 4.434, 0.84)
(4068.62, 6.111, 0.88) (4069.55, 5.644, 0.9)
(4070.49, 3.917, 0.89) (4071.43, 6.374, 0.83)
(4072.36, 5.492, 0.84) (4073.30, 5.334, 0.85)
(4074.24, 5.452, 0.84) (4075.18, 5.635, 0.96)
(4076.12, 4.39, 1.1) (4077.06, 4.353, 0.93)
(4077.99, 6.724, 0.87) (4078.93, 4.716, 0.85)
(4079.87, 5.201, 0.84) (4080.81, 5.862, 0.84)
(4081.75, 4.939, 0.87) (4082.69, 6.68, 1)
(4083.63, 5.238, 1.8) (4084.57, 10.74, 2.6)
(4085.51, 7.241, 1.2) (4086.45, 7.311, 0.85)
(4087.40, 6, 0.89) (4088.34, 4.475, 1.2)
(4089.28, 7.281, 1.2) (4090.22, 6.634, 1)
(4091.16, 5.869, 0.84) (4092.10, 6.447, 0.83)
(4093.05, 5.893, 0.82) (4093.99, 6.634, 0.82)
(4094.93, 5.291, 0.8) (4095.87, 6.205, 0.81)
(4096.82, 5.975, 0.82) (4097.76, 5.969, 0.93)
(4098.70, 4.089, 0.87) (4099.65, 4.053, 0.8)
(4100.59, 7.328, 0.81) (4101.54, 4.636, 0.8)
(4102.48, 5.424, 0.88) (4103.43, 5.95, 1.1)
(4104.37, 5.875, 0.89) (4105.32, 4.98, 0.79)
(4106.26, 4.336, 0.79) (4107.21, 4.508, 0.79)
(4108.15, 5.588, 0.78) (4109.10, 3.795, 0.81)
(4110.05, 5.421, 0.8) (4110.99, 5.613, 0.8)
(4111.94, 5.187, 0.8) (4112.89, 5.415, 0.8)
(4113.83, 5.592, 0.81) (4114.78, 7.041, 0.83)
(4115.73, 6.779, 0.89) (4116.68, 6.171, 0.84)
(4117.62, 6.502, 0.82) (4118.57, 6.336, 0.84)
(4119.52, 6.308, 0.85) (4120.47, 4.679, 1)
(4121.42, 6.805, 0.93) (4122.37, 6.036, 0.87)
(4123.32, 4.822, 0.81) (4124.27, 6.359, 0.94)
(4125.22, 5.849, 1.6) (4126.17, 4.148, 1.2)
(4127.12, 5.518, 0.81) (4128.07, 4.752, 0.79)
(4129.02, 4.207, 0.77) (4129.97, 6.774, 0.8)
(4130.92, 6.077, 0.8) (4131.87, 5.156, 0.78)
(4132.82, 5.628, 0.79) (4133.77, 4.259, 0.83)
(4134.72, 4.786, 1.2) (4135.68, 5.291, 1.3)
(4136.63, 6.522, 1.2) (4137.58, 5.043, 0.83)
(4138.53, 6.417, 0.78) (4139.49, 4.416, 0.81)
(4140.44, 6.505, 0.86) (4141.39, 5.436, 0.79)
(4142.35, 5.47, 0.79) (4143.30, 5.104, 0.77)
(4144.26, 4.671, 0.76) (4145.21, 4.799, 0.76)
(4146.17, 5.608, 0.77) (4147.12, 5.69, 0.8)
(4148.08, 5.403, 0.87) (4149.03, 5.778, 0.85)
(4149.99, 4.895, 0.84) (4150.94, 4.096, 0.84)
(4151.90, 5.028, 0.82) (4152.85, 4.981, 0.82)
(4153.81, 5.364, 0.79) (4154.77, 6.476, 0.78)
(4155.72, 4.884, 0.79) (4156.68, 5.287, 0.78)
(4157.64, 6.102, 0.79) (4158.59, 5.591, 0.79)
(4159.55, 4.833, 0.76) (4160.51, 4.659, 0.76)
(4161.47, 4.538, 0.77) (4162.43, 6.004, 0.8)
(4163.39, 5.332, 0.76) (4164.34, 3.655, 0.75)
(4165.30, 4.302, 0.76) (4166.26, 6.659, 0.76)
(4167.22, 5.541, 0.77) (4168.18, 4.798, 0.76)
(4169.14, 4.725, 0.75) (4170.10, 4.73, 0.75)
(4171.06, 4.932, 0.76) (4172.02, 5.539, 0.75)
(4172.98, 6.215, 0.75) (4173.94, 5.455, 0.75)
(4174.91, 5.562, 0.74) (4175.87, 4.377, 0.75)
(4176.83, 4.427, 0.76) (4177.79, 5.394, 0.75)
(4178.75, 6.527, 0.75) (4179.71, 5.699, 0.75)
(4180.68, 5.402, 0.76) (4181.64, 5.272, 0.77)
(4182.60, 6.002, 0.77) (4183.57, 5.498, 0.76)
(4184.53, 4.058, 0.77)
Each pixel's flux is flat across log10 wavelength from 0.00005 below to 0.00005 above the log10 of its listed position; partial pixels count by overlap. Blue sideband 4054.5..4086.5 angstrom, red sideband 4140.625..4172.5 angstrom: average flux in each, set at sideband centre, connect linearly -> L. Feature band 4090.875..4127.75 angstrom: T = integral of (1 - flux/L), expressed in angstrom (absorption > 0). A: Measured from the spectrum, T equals -1.1 angstrom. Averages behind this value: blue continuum 5.67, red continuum 5.19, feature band 5.62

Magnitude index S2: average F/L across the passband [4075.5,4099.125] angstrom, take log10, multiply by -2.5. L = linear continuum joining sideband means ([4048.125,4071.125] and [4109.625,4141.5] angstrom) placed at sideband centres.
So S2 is -0.07 mag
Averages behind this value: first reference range 5.59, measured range 6.01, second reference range 5.65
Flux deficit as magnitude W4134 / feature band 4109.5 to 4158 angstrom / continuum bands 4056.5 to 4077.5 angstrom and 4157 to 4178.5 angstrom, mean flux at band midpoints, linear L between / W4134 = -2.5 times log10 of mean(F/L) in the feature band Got -0.06 mag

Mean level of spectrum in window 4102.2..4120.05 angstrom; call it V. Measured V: 5.62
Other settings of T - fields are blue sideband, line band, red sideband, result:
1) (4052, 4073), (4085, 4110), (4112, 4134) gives -0.29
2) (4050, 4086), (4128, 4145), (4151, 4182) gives 0.02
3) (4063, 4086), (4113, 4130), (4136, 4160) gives -0.99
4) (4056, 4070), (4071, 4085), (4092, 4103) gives -0.63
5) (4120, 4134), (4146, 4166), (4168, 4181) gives 0.60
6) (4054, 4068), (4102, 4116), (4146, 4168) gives -0.19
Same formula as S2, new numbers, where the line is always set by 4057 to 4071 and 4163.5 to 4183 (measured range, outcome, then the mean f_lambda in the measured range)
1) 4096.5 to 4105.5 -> -0.03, 5.43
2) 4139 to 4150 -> -0.01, 5.33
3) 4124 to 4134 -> -0.01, 5.35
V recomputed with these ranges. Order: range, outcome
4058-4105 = 5.71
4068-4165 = 5.55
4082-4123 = 5.9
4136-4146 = 5.44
